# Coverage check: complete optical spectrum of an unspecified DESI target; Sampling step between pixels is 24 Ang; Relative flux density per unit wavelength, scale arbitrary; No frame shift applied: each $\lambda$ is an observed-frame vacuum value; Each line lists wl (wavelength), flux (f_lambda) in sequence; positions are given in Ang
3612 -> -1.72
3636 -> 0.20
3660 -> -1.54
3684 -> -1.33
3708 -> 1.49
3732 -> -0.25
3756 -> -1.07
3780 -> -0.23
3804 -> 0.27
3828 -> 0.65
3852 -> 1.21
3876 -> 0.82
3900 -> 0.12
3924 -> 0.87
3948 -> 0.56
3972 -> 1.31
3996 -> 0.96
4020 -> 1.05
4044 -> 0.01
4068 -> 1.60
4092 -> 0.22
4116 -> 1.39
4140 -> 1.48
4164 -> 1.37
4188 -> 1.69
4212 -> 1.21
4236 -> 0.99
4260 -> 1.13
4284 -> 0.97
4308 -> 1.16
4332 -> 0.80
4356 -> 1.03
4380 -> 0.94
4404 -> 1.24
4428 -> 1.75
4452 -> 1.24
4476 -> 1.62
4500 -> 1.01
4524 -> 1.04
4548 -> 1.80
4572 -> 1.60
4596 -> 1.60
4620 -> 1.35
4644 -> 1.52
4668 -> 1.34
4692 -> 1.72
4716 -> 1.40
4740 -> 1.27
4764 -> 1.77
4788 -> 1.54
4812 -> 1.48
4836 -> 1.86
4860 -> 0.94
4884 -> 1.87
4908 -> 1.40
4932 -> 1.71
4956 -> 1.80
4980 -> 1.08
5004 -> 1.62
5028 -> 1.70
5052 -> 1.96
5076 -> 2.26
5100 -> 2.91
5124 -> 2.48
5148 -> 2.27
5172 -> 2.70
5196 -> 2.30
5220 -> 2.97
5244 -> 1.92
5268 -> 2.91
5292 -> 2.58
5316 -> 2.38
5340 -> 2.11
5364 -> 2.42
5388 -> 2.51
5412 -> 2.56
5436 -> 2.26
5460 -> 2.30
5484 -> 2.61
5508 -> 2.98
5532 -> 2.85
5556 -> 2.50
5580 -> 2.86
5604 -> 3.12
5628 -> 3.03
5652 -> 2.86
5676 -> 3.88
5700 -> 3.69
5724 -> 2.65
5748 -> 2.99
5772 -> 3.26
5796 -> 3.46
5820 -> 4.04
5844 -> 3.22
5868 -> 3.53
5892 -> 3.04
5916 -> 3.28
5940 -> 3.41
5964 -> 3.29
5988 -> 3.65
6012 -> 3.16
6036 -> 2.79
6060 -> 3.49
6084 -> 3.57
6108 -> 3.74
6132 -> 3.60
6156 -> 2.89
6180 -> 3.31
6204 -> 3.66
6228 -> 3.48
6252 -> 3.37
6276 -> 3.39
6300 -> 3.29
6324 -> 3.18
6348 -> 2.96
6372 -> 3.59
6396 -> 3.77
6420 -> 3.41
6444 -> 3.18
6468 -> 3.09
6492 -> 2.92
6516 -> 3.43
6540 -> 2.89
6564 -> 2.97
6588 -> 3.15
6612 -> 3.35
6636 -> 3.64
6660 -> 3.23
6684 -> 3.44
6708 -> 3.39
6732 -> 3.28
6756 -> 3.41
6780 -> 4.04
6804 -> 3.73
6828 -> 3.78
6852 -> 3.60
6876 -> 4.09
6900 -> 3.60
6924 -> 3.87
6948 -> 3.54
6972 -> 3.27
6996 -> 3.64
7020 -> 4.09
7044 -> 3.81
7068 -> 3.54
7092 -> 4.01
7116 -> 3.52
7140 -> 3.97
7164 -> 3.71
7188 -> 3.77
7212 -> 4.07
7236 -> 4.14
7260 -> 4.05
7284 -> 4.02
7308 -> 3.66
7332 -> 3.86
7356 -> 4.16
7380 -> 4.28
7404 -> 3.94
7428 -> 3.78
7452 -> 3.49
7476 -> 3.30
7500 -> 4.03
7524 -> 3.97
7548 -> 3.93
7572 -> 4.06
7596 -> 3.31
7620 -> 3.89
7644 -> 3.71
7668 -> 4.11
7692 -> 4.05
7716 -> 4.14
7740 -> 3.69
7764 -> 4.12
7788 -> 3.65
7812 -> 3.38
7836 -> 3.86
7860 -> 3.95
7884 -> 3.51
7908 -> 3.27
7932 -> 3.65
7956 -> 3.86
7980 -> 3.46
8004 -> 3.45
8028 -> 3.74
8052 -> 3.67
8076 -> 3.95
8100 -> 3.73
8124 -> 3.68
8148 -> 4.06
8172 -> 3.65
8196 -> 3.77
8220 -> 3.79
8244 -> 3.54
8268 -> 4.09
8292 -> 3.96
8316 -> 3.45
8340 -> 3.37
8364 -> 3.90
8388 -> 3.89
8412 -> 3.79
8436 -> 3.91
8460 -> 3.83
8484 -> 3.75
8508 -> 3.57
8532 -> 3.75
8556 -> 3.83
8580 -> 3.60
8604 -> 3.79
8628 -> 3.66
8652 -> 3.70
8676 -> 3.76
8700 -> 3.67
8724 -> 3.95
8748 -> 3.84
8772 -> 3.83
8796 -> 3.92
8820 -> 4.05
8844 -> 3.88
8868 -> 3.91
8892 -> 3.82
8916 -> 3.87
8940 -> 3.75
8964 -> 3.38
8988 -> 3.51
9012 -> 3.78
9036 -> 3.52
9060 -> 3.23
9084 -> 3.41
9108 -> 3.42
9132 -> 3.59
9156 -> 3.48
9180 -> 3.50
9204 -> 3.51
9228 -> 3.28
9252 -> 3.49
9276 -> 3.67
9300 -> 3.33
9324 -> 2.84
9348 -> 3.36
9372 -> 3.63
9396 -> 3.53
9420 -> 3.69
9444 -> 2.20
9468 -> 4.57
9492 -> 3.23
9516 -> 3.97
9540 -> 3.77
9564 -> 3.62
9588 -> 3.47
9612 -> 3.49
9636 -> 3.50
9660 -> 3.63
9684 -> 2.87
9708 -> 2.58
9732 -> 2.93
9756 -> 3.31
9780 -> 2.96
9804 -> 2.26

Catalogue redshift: 0.265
